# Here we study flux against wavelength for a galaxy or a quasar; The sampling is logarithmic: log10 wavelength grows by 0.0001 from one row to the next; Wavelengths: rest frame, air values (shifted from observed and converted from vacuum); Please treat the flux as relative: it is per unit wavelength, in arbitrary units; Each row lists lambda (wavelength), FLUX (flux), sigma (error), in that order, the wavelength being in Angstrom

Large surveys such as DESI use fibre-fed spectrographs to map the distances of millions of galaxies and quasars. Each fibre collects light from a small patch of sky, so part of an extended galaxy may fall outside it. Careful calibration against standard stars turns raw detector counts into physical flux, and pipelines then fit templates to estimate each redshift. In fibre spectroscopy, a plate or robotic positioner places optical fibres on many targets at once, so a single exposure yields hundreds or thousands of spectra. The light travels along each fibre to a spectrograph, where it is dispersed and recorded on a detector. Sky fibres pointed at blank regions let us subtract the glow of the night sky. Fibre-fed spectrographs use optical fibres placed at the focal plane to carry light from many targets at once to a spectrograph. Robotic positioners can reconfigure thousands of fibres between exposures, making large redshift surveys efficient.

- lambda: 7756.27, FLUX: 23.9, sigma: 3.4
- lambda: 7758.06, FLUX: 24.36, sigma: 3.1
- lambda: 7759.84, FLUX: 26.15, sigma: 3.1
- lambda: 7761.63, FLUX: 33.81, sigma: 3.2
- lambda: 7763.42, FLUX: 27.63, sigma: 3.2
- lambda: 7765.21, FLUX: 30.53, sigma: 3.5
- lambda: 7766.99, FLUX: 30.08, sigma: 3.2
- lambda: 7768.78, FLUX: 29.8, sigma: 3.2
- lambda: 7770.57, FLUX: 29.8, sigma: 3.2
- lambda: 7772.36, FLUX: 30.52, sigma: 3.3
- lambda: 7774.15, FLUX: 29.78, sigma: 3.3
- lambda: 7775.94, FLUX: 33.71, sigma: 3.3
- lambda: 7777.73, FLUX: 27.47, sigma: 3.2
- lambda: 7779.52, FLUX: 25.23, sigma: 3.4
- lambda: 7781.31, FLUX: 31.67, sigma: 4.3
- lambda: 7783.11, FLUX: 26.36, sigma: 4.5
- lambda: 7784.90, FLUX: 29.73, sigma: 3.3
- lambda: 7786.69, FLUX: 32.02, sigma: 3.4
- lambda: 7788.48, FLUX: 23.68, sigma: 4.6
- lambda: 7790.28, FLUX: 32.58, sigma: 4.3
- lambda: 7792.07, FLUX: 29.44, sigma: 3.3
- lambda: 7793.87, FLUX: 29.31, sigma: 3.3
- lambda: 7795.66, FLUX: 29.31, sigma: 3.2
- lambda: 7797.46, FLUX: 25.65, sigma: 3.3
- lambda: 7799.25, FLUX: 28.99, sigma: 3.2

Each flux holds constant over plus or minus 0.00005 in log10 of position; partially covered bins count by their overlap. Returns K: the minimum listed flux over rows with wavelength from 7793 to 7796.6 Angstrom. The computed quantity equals 29.31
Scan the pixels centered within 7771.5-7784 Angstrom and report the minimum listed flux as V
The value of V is 25.23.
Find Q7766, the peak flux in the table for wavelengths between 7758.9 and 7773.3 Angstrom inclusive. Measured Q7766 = 33.81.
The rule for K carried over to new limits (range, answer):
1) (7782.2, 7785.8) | 26.36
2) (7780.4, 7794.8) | 23.68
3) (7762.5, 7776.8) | 27.63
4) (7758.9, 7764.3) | 26.15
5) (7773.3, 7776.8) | 29.78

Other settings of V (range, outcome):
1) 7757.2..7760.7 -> 24.36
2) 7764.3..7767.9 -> 30.08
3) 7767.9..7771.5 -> 29.8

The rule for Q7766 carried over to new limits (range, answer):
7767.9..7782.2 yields 33.71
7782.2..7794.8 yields 32.58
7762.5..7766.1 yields 30.53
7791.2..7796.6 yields 29.44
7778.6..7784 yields 31.67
